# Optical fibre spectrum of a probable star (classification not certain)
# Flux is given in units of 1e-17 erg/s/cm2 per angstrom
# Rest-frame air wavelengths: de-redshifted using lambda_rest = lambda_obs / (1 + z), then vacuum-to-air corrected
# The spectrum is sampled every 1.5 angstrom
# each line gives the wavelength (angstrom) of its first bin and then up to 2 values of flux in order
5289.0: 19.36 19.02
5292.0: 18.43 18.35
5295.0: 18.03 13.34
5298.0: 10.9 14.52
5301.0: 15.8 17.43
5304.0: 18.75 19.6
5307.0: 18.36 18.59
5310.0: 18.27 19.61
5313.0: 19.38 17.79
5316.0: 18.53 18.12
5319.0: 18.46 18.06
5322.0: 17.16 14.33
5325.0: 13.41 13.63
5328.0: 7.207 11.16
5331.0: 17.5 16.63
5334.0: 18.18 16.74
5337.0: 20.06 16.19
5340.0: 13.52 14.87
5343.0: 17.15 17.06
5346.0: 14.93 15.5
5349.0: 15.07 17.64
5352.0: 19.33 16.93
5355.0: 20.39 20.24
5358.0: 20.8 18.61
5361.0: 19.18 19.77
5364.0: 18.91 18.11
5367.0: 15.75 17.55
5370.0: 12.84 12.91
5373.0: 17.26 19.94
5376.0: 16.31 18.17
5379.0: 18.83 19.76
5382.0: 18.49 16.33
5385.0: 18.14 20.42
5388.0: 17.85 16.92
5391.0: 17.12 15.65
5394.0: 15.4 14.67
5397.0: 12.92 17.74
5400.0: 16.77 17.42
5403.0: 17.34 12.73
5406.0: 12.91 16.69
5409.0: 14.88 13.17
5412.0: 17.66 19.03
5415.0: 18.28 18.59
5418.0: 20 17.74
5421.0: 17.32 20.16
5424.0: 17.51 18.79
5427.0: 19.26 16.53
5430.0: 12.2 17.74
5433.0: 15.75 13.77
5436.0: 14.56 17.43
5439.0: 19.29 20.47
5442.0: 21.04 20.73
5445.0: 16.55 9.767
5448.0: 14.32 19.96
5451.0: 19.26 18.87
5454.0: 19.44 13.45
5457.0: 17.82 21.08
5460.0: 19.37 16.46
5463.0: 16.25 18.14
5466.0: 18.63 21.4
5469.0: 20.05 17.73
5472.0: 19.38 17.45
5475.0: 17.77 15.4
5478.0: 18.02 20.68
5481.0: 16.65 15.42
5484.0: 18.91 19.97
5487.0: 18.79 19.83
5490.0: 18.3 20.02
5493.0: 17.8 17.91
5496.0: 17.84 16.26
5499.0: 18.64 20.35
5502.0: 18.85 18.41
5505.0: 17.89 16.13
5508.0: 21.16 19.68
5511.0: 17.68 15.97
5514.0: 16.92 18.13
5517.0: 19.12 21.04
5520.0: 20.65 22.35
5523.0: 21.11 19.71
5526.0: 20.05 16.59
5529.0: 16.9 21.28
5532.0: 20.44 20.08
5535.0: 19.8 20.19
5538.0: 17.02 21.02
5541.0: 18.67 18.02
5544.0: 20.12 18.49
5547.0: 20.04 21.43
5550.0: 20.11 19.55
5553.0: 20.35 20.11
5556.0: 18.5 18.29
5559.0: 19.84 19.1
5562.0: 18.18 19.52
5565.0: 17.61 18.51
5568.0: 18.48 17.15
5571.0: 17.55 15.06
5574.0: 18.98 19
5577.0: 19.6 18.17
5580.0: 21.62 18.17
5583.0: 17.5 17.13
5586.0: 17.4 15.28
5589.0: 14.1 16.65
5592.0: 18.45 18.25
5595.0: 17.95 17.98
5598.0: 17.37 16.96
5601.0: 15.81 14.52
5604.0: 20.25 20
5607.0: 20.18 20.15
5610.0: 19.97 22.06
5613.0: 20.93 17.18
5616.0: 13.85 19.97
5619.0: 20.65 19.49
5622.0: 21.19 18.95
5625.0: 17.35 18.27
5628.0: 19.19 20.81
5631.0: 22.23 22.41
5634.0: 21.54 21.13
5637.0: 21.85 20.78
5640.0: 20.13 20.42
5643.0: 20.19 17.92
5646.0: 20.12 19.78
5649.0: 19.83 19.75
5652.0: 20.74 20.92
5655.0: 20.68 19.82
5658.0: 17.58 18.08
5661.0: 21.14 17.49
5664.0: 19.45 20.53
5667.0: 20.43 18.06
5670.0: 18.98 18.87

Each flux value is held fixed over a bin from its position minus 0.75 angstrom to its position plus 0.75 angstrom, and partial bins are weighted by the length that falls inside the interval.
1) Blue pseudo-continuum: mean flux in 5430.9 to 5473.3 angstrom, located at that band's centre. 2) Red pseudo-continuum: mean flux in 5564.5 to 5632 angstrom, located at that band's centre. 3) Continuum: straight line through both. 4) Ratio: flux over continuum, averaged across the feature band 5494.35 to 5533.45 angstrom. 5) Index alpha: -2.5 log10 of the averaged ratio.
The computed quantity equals -0.05 mag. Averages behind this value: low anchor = 17.8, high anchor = 18.4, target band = 18.9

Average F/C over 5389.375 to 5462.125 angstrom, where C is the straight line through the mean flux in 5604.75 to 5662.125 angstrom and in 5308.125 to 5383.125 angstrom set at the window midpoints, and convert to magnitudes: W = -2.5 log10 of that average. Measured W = 0.06 mag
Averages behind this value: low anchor 17.1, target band 17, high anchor 19.9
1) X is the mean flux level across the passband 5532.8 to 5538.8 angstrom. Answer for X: 19.3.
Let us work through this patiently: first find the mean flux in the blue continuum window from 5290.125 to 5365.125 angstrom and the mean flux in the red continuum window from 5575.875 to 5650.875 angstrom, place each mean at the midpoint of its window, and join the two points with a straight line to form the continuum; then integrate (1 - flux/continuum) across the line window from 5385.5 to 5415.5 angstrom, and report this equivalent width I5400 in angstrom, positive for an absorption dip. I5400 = 2.1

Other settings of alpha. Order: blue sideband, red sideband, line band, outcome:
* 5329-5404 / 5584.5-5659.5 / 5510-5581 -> -0.03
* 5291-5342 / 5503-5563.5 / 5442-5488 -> 0.02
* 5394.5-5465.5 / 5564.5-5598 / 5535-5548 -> -0.10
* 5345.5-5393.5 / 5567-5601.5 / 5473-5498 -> -0.03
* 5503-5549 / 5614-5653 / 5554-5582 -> 0.05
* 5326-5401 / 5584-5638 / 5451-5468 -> -0.04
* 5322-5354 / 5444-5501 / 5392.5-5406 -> 0.08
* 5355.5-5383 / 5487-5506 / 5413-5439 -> 0.05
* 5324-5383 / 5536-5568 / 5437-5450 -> 0.01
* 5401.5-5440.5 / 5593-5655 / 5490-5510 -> -0.04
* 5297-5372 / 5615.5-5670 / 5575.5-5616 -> 0.07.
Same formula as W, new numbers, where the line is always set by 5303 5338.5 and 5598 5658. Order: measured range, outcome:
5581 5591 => 0.16 mag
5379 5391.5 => -0.04 mag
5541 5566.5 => -0.02 mag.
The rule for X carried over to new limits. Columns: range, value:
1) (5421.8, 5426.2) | 18.8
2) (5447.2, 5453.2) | 18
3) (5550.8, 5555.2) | 20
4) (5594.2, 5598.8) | 17.8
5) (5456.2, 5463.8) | 18.2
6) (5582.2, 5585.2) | 17.3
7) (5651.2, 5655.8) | 20.8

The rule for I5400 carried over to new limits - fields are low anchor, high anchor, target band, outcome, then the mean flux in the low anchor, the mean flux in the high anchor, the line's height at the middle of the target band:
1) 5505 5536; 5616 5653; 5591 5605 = 1.6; 19.2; 20.1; 19.8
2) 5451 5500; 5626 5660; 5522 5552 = -0.9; 18.3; 20.2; 19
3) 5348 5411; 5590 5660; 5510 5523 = -0.5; 17.1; 19.4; 18.4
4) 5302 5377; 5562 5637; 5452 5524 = -2.2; 17.1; 18.7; 18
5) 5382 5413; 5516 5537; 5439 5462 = -0.3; 16.2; 19.9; 17.7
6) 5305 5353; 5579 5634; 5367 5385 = -0.2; 16.6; 18.7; 17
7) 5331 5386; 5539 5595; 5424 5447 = 1.1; 17.5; 18.5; 17.9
